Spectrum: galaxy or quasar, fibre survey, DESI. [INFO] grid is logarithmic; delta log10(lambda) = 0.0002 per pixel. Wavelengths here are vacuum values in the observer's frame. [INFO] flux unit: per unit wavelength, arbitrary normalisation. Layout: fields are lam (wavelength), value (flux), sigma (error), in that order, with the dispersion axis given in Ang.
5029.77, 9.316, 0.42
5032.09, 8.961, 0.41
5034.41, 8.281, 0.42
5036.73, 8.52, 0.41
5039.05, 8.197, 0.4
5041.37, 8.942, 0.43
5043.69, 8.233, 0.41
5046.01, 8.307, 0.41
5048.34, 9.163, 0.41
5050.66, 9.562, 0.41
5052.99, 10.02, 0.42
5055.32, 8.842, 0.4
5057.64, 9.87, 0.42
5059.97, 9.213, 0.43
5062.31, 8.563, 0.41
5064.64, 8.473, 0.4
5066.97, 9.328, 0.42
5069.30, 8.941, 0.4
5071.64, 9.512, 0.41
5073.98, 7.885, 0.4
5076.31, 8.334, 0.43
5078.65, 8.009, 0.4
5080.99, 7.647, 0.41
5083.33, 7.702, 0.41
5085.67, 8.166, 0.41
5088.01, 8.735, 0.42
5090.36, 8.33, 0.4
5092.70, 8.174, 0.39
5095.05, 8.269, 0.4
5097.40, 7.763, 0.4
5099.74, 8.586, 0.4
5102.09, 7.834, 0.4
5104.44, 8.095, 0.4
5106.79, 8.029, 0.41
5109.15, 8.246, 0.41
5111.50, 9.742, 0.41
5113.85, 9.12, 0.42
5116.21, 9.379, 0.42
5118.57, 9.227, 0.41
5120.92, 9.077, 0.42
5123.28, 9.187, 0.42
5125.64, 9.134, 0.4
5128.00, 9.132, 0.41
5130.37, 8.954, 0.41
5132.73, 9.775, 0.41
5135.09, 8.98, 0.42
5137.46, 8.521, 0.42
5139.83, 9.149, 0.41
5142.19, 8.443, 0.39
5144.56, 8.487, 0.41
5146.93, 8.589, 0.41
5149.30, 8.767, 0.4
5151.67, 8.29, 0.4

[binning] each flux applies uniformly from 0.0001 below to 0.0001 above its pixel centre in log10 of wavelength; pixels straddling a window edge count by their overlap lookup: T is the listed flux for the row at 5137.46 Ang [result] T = 8.521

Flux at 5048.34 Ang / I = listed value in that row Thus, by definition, 9.163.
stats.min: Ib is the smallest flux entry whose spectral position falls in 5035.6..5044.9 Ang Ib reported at 8.197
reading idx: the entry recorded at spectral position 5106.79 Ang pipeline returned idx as 8.029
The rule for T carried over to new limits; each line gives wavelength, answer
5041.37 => 8.942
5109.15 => 8.246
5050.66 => 9.562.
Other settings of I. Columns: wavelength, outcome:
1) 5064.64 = 8.473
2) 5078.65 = 8.009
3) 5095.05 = 8.269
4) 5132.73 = 9.775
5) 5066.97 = 9.328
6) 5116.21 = 9.379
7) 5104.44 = 8.095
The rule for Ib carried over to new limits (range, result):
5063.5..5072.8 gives 8.473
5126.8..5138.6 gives 8.521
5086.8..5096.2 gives 8.174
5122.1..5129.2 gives 9.132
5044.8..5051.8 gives 8.307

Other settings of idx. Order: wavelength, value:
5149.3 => 8.767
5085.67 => 8.166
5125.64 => 9.134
